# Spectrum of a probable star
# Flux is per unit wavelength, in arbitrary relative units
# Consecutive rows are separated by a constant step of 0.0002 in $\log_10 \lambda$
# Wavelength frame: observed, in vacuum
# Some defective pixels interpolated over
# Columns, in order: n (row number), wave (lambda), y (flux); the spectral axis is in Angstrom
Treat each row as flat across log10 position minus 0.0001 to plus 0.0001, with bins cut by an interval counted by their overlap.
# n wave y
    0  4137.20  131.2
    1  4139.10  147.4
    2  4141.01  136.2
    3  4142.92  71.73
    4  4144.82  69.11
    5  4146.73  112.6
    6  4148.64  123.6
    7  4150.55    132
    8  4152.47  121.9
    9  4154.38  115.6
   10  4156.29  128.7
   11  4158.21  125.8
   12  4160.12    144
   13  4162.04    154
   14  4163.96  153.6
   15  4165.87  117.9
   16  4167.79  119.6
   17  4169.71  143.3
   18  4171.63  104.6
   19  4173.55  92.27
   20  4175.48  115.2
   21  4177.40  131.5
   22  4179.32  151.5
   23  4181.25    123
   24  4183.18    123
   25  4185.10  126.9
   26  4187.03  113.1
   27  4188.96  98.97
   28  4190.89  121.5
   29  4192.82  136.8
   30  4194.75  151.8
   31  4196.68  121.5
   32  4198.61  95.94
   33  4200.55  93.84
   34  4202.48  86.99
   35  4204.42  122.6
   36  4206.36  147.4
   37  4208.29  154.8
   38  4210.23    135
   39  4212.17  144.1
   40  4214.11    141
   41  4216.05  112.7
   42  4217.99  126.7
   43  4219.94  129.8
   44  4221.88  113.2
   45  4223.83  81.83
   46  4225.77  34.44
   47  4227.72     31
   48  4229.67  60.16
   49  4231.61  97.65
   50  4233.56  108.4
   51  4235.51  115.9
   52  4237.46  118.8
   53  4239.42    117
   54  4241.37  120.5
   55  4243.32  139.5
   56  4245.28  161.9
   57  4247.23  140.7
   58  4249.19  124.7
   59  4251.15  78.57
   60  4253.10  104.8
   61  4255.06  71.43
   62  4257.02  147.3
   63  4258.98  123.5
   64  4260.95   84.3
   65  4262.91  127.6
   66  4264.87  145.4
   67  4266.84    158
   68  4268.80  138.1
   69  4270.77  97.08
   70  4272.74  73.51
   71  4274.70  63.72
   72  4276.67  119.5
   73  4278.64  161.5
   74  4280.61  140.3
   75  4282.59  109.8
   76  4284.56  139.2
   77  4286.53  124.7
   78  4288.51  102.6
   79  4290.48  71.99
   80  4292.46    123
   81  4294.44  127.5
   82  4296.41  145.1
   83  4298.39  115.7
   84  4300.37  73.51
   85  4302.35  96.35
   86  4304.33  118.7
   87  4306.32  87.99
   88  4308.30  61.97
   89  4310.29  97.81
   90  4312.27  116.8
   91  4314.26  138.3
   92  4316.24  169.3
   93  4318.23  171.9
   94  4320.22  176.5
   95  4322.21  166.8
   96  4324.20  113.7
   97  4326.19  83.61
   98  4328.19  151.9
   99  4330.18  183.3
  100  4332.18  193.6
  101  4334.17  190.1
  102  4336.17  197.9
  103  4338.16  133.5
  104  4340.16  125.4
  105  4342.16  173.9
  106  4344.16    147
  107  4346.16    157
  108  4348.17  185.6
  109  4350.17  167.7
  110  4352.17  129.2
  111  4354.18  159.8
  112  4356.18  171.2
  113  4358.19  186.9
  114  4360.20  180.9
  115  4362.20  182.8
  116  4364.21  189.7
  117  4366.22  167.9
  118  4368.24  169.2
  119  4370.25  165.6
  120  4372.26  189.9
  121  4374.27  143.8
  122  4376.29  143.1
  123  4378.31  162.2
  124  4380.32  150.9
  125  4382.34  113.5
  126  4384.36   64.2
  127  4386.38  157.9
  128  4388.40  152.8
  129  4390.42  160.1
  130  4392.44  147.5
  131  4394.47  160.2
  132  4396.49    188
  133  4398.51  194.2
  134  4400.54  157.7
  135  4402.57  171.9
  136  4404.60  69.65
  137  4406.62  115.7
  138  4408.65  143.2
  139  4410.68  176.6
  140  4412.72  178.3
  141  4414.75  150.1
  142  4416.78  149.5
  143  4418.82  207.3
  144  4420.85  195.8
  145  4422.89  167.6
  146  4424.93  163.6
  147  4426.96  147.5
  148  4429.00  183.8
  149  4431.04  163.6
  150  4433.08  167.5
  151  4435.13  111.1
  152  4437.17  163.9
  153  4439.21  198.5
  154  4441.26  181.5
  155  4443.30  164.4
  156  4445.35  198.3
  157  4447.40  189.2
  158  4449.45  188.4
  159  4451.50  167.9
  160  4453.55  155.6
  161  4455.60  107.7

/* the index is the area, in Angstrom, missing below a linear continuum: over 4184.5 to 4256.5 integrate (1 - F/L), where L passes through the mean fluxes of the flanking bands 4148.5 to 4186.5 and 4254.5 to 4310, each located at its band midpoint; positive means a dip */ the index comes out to 4.4 Angstrom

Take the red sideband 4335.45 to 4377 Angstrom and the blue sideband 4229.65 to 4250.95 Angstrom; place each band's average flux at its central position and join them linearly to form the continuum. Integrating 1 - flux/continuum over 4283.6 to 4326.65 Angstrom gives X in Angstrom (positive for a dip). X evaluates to 7.6 Angstrom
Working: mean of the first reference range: 120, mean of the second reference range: 165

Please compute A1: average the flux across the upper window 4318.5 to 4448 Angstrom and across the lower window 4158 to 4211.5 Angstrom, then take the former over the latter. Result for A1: 1.3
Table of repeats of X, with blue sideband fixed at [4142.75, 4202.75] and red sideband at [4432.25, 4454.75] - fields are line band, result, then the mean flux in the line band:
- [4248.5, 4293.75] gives 8.0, 114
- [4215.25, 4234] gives 5.9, 88.8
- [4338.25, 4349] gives -0.2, 155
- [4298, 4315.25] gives 5.4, 100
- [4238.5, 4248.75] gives -0.1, 135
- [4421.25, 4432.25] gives 0.1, 167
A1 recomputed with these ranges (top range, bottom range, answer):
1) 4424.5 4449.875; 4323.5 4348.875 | 1.09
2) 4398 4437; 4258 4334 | 1.27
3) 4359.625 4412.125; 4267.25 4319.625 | 1.33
